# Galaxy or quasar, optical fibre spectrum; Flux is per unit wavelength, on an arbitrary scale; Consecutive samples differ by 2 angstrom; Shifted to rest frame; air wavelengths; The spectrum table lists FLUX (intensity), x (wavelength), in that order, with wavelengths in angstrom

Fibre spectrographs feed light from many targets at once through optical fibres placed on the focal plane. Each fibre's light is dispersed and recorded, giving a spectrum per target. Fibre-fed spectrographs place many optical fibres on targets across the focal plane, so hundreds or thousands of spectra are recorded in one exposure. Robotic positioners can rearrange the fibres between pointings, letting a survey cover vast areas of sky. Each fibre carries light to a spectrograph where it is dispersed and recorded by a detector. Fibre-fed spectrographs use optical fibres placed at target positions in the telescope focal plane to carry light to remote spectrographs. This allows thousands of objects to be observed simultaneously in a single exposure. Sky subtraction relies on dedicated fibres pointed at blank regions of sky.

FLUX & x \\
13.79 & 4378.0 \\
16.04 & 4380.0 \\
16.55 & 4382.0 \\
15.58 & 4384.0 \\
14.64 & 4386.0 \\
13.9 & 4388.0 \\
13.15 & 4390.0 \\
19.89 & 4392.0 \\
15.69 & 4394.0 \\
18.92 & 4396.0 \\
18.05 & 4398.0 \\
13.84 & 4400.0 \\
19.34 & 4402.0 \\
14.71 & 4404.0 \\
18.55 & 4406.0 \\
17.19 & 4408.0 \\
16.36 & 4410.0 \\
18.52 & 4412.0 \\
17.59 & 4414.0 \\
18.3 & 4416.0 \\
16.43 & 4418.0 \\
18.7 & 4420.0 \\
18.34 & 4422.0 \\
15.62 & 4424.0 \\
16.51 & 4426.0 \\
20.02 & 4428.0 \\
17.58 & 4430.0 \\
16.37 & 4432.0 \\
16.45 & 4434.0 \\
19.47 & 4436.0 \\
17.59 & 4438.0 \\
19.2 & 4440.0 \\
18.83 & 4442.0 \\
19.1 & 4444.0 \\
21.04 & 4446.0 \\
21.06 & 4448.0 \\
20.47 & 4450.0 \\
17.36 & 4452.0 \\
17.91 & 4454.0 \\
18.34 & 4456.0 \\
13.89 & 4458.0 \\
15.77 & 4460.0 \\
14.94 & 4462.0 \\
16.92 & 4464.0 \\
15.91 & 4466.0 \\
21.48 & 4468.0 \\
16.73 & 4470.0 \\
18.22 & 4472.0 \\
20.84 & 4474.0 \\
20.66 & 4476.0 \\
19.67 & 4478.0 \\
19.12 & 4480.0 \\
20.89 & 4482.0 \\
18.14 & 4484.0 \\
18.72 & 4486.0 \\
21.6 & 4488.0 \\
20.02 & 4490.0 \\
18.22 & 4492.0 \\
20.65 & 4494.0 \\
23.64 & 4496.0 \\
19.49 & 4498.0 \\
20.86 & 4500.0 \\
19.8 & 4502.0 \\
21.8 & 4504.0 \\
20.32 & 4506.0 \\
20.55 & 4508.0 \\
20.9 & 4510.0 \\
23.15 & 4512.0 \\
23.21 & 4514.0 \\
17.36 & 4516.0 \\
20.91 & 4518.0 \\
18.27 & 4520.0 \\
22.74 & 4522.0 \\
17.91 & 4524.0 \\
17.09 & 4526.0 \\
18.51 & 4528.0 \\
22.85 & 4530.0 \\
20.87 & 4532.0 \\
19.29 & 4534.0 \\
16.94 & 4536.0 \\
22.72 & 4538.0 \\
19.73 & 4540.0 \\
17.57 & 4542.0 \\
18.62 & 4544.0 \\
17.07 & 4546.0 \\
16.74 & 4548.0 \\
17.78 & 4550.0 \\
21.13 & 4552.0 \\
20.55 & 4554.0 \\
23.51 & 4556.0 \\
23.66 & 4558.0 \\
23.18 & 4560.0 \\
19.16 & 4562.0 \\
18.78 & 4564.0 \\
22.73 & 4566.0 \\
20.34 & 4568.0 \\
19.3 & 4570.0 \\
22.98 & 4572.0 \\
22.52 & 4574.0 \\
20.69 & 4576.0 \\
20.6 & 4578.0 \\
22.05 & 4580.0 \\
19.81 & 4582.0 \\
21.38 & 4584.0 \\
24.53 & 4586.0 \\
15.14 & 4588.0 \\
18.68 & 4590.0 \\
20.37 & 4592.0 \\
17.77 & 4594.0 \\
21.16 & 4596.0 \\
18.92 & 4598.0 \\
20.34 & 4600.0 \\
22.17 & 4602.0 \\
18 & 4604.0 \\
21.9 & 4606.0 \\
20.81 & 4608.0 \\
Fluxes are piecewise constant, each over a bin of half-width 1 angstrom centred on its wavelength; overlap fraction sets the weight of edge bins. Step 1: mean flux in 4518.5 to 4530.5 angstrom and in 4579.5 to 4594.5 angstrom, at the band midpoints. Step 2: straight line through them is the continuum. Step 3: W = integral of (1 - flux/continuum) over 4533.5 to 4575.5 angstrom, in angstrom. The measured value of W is -1.1 angstrom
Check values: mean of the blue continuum 19.5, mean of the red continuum 20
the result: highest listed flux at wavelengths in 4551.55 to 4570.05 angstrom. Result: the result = 23.66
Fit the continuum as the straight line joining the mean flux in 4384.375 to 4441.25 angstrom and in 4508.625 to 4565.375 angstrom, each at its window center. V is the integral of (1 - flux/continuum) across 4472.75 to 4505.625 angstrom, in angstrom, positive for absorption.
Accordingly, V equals -2.3 angstrom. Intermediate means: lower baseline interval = 17.2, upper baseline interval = 20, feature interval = 20.2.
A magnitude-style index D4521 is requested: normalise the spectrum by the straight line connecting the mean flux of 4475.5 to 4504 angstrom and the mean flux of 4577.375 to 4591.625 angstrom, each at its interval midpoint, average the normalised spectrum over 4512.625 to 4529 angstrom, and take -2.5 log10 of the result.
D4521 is 0.03 mag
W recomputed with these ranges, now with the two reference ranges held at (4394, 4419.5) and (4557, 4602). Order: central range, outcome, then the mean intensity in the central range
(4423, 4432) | 0.2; 17.3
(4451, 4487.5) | 0.8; 18.1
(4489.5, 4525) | -2.4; 20.6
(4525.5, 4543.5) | 0.2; 19.6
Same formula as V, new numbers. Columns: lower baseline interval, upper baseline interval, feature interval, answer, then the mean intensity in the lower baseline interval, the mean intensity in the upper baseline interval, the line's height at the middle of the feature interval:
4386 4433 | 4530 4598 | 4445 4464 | 0.17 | 17.1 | 20.2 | 18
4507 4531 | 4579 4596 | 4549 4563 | -0.79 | 20.3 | 20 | 20.2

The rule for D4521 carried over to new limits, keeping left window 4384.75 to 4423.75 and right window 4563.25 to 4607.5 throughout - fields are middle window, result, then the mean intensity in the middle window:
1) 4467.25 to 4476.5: -0.07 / 19.5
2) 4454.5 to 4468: 0.10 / 16.4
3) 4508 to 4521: -0.08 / 20.6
